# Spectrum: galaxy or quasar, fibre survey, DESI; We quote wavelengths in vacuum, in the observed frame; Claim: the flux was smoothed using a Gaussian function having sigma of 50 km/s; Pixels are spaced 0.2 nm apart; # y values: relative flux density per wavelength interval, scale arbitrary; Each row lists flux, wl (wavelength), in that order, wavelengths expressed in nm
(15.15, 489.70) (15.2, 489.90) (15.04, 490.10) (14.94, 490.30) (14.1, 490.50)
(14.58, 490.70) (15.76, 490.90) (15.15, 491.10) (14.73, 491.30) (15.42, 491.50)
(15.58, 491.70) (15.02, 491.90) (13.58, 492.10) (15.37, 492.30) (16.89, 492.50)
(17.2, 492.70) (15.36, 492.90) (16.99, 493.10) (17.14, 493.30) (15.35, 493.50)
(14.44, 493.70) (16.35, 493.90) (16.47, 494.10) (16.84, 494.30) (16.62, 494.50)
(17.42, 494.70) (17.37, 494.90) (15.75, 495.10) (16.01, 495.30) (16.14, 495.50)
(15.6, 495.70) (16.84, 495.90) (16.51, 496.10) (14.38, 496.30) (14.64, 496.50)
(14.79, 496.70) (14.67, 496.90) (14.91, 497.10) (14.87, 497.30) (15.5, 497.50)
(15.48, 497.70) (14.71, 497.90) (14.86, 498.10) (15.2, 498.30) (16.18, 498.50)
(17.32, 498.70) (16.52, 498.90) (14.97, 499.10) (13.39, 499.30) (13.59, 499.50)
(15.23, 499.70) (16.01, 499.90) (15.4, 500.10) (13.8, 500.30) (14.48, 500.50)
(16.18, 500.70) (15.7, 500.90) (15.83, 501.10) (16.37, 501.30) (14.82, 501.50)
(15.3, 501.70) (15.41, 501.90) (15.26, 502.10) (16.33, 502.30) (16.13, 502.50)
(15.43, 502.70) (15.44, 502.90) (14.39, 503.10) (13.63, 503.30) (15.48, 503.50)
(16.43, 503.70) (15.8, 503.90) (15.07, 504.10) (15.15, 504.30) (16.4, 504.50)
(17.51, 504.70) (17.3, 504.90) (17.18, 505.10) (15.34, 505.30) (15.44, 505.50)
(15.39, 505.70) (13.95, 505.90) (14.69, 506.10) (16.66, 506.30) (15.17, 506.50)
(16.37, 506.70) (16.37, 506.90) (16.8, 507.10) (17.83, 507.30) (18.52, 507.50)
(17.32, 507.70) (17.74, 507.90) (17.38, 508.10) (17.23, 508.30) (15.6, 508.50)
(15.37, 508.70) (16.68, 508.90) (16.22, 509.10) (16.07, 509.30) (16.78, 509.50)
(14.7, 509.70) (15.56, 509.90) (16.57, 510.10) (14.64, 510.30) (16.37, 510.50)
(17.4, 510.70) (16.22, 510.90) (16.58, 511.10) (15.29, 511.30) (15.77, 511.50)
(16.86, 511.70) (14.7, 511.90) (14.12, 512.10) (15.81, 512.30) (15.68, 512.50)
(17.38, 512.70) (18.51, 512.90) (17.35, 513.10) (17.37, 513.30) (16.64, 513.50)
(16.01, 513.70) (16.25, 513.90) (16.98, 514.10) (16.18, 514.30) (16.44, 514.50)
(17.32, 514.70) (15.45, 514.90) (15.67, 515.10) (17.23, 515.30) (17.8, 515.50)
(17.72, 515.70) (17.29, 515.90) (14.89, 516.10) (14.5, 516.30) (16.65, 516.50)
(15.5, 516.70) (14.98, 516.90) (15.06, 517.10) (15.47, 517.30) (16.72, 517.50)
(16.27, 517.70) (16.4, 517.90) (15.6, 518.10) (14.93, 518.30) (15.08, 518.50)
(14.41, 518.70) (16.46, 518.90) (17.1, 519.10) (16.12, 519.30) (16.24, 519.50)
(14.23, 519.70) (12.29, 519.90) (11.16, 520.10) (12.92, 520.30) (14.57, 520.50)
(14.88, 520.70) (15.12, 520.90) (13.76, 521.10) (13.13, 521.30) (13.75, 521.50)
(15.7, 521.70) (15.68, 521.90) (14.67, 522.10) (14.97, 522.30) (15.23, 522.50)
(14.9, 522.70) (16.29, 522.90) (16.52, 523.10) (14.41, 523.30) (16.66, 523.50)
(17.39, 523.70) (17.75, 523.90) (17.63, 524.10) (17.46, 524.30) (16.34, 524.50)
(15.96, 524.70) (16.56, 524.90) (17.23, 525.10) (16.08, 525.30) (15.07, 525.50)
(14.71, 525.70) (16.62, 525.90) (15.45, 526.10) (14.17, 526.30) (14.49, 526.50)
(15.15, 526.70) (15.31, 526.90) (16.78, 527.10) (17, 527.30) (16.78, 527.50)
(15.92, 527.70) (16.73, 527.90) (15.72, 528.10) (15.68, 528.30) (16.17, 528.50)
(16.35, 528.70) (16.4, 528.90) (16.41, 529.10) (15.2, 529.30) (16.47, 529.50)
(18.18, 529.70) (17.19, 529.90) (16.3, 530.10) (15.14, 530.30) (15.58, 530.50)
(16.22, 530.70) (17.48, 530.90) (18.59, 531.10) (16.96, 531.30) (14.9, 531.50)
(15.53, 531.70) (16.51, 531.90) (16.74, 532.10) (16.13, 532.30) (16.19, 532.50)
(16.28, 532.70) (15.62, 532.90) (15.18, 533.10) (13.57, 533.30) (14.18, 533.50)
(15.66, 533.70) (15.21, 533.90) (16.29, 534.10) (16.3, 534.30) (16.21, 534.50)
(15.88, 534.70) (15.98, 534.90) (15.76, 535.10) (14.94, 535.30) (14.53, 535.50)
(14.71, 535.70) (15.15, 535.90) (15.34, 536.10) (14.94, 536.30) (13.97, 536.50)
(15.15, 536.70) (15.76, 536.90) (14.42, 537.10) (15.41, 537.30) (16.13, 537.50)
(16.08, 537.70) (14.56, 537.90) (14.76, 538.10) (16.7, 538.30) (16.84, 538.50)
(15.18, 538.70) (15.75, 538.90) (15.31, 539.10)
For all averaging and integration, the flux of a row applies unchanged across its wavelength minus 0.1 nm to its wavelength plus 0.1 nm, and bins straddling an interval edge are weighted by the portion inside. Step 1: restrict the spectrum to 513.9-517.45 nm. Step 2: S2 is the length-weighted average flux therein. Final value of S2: 16.2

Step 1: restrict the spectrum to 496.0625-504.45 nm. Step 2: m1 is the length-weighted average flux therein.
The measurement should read 15.3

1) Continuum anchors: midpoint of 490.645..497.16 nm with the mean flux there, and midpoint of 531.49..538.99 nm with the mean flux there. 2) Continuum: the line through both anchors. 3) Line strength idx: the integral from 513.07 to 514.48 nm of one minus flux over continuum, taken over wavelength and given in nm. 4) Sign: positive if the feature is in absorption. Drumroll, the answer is -0.09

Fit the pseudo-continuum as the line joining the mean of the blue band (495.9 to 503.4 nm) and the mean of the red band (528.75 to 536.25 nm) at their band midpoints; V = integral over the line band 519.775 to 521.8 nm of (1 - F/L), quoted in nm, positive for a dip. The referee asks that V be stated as 0.25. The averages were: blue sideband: 15.3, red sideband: 15.9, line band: 13.7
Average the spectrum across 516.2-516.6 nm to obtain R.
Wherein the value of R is 15.6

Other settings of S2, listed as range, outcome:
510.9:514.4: 16.3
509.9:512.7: 15.9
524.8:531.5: 16.2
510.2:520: 16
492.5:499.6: 15.7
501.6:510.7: 16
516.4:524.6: 15.4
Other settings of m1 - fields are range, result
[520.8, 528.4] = 15.8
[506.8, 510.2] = 16.6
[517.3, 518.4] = 15.9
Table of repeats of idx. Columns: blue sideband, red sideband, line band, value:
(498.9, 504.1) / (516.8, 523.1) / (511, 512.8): -0.08 nm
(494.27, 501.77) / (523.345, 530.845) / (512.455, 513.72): -0.10 nm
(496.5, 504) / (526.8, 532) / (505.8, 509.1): -0.20 nm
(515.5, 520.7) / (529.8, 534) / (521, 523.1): 0.09 nm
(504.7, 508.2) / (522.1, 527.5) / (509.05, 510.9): 0.04 nm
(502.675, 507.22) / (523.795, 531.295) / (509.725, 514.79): -0.12 nm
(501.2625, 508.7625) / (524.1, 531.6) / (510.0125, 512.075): 0.01 nm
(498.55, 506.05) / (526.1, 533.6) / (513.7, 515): -0.06 nm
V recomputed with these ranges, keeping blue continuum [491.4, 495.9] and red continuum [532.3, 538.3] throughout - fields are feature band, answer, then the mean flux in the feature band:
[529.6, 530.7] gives -0.072 nm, 16.5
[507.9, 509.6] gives -0.074 nm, 16.5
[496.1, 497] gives 0.066 nm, 14.8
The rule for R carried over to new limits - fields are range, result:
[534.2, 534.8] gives 16.1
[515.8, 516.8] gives 15.8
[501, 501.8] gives 15.6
